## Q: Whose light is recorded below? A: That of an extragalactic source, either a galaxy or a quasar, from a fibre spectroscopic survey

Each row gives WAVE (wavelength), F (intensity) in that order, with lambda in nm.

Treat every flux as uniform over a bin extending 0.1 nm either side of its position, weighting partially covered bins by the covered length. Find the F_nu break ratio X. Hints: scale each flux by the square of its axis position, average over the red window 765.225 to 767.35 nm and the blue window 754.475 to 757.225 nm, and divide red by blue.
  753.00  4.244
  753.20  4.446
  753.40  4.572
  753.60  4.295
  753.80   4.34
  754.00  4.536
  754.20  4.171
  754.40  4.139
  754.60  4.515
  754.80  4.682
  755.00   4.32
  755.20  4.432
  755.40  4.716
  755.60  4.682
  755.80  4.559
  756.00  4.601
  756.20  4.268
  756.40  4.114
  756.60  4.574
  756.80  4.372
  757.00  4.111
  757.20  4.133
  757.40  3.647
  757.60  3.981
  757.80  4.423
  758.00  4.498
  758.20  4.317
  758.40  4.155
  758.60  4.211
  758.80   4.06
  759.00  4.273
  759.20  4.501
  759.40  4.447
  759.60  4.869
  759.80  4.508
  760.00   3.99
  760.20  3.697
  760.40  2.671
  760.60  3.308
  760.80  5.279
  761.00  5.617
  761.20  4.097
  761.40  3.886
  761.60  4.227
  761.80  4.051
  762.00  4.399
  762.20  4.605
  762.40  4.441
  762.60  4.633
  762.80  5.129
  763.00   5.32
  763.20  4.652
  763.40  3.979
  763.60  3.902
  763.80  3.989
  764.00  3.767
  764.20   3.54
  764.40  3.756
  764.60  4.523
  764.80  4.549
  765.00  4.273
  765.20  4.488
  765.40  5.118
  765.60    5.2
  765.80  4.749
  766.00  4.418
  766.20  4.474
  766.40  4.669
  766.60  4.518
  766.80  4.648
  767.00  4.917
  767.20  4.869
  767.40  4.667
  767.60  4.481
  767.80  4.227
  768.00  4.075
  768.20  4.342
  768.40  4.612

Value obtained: 1.10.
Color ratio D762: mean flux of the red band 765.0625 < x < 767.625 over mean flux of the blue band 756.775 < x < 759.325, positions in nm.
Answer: 1.1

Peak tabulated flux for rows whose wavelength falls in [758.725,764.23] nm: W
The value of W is 5.617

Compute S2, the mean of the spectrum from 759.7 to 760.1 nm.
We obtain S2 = 4.25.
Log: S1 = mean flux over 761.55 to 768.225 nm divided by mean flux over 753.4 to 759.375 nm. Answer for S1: 1.03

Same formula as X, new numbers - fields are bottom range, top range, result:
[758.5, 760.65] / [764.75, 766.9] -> 1.16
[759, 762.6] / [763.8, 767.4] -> 1.06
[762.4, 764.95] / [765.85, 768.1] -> 1.06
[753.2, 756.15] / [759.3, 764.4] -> 0.97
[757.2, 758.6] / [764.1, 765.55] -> 1.06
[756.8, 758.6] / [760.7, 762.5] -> 1.09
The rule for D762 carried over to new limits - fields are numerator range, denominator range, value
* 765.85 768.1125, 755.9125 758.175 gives 1.07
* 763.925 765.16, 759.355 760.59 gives 1.03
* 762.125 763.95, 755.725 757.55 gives 1.06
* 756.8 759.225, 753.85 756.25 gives 0.94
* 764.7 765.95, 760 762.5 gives 1.13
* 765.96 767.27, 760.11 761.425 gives 1.14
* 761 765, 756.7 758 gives 1.04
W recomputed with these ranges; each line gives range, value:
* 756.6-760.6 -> 4.869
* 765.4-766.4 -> 5.2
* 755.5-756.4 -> 4.682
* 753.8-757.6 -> 4.716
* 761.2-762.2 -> 4.605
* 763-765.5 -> 5.32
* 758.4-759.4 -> 4.501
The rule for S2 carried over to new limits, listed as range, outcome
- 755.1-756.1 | 4.6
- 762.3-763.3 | 4.83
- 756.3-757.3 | 4.26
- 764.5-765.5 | 4.59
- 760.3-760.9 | 3.75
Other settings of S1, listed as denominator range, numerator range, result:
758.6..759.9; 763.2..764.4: 0.88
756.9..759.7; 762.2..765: 1.02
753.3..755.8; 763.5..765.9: 0.97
